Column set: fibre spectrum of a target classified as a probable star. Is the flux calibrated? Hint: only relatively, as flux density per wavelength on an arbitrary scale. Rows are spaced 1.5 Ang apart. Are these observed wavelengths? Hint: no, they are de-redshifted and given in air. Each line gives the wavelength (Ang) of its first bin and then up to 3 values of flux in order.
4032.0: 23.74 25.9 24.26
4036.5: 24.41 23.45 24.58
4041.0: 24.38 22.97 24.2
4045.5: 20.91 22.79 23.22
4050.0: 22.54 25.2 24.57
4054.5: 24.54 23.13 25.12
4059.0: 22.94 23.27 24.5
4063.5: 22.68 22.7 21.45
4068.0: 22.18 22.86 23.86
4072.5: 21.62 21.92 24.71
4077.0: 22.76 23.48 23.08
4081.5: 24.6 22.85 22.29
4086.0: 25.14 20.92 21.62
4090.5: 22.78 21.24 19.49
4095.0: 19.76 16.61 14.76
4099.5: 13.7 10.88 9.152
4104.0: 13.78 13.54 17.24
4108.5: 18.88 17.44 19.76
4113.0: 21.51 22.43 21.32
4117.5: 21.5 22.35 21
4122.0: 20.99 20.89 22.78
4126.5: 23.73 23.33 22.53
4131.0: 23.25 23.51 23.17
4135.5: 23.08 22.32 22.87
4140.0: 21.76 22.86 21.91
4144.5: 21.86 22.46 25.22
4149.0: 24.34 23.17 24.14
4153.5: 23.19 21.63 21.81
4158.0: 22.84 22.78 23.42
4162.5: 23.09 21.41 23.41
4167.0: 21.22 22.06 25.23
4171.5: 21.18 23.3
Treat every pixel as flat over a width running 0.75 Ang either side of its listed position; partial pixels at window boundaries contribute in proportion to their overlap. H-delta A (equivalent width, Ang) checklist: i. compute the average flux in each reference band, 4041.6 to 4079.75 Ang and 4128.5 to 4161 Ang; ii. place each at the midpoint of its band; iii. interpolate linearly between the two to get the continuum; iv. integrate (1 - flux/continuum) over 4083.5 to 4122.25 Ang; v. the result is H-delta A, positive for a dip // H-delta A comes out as 7.07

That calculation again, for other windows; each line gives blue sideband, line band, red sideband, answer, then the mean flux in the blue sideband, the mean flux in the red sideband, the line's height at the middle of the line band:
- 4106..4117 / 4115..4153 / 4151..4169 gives -2.9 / 19.7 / 22.6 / 21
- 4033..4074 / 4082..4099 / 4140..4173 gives 1.9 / 23.4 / 22.8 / 23.2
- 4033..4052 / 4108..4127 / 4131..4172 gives 1.6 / 23.7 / 22.8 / 23.1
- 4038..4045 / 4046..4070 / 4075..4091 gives 0.2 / 23.9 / 23.1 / 23.6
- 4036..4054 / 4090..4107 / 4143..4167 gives 5.4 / 23.6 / 22.9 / 23.3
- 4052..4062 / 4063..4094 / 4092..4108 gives -5.0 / 24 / 15.3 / 19.6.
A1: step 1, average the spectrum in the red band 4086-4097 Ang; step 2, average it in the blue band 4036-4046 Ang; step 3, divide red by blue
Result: 0.9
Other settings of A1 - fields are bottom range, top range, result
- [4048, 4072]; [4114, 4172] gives 0.97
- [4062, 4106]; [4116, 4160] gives 1.11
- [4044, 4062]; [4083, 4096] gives 0.92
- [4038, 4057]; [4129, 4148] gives 0.97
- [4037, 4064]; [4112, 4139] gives 0.95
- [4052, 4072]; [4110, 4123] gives 0.90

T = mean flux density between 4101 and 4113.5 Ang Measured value 16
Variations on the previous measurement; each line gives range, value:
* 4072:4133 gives 20.4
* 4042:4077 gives 23.2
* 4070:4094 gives 22.7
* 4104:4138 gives 21.1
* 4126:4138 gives 23.1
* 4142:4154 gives 23.3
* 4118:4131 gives 22.2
